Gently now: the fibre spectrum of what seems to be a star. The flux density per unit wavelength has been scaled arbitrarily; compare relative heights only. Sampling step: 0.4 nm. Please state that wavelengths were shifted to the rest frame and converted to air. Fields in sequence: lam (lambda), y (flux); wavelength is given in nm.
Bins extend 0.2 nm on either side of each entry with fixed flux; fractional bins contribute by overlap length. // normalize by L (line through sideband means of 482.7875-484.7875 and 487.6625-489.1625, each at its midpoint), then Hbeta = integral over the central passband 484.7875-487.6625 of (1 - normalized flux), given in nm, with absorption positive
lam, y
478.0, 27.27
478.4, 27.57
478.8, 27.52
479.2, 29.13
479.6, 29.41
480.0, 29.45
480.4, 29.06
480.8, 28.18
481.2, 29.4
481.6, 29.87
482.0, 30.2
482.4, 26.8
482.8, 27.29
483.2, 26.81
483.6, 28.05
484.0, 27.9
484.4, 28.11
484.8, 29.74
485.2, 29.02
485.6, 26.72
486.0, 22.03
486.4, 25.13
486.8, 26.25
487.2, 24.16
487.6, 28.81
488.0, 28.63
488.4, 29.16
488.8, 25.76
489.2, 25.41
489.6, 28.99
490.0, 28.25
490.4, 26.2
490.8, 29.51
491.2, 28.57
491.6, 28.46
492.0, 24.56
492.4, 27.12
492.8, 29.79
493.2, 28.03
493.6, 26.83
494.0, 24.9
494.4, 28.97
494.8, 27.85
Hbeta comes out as 0.17 nm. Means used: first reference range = 27.9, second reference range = 27.7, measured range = 26.2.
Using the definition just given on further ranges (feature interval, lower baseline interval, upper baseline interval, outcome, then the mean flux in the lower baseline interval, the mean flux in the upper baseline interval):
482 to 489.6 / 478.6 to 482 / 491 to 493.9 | 0.335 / 29.1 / 27.5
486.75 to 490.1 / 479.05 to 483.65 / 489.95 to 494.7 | 0.081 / 28.7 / 27.6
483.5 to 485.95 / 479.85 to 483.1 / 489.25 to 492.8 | 0.043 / 28.7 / 27.7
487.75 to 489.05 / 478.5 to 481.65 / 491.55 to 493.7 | 0.006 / 28.9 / 27.4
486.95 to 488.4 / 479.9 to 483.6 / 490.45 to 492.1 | 0.033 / 28.5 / 27.8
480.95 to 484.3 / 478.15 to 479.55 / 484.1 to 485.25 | 0.039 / 28.2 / 28.9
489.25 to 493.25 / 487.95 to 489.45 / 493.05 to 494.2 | -0.152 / 27.2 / 26.5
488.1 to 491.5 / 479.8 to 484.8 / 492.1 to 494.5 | -0.003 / 28.5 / 27.4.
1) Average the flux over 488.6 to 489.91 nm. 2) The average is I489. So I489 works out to 26.8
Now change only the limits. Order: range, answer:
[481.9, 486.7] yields 27.2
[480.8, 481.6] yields 29.2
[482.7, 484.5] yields 27.6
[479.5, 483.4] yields 28.6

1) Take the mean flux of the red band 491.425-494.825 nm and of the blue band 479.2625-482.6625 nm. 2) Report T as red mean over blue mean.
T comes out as 0.9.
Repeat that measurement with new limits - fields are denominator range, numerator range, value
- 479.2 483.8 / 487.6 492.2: 0.97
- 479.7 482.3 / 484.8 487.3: 0.89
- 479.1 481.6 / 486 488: 0.89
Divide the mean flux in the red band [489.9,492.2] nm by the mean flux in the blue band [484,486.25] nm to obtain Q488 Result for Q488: 1.02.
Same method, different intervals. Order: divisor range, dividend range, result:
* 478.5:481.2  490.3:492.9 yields 0.96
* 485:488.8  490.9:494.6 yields 1.03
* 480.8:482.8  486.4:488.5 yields 0.94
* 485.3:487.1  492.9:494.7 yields 1.09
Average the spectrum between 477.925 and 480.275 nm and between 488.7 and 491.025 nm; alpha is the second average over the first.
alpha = 1.0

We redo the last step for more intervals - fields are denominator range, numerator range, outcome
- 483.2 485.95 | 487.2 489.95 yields 0.99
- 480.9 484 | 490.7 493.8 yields 0.98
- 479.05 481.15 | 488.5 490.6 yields 0.93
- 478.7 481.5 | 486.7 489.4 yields 0.93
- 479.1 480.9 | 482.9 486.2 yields 0.94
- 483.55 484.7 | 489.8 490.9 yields 0.99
